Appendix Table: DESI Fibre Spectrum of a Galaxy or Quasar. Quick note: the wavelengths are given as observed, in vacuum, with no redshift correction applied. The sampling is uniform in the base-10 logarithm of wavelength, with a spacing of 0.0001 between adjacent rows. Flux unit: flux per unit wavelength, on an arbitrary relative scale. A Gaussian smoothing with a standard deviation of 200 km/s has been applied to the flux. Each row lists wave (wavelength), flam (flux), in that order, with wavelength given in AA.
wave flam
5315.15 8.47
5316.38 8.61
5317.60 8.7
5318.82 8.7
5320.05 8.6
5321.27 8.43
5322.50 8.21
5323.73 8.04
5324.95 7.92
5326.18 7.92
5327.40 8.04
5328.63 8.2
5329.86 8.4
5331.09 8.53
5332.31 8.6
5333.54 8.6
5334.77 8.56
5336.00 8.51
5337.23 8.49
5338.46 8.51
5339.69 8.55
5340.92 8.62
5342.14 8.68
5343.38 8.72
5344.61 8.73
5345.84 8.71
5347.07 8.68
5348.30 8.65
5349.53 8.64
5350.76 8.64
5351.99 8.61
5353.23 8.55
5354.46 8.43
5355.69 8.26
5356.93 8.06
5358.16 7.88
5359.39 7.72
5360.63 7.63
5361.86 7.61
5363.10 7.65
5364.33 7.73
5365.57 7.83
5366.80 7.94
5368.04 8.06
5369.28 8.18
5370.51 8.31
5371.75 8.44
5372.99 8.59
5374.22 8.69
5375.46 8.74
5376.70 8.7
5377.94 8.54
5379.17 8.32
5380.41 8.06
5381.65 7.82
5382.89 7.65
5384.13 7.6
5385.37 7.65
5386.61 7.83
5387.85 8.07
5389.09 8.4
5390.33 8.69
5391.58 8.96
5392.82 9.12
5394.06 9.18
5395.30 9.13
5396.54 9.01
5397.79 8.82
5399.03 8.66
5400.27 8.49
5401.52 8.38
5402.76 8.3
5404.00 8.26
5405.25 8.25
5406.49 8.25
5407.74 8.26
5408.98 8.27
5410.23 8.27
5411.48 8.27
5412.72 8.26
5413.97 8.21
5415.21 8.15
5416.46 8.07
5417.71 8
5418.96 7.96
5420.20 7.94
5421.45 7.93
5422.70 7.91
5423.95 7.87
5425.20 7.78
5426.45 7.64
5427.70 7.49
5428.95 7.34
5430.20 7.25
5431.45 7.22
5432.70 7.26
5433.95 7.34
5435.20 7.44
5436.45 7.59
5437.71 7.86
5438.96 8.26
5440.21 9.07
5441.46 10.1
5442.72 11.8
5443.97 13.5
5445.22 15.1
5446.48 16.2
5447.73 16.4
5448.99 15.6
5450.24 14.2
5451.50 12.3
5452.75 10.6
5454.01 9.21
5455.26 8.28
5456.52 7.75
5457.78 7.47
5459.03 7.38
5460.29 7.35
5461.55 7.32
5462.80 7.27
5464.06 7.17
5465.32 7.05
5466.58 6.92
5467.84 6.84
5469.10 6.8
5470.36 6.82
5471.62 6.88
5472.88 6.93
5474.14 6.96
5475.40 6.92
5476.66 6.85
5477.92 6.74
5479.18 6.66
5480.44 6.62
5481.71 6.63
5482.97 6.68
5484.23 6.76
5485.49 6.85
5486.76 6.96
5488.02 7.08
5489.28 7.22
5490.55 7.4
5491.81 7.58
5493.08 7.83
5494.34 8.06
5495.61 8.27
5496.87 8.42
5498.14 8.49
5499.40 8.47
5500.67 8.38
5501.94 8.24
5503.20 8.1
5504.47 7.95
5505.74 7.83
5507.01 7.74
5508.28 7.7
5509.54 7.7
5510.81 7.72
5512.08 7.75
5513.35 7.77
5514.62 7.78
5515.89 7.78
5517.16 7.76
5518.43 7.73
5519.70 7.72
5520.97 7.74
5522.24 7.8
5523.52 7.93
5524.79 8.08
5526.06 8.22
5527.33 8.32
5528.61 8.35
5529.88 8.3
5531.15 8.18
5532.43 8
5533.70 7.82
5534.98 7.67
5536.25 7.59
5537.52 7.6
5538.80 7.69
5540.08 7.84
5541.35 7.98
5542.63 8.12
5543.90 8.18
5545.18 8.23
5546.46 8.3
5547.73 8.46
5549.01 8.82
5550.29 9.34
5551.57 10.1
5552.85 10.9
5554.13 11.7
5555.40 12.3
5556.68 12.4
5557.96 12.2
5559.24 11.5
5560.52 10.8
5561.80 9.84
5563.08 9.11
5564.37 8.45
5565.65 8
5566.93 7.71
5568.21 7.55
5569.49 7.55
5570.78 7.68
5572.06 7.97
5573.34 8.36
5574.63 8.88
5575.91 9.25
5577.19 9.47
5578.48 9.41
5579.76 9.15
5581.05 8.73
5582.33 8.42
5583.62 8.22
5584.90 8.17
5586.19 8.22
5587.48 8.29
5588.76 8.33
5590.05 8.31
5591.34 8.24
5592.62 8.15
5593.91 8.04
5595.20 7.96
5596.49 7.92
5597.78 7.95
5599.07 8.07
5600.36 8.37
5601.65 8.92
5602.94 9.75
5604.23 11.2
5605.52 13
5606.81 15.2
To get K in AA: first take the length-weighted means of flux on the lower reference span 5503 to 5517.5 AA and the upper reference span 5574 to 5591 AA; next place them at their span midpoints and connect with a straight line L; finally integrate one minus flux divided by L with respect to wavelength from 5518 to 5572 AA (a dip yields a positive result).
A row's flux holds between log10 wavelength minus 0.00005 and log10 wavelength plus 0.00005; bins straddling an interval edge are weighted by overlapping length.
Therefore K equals -3.5 AA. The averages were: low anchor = 7.79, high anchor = 8.67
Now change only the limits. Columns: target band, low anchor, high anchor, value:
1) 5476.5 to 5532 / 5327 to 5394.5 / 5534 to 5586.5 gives 6.9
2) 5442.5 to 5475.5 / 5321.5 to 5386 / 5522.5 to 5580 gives -3.6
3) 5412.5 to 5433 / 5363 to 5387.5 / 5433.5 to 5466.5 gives 3.3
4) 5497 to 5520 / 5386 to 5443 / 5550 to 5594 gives 2.3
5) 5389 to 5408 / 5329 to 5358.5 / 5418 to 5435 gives -1.7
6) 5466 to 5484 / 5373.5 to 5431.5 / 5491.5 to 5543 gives 2.8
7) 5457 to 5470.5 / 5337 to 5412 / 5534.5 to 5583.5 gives 2.4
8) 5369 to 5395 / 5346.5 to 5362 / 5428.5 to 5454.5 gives 1.8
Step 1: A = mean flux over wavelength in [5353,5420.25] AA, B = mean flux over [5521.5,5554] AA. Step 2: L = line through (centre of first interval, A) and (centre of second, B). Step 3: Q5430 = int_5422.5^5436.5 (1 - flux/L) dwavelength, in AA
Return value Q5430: 1.3 AA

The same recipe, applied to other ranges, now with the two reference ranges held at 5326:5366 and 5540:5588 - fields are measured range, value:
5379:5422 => 1.2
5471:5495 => 4.9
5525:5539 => 1.6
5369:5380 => -0.1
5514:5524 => 1.3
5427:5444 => 0.6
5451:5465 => 0.7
